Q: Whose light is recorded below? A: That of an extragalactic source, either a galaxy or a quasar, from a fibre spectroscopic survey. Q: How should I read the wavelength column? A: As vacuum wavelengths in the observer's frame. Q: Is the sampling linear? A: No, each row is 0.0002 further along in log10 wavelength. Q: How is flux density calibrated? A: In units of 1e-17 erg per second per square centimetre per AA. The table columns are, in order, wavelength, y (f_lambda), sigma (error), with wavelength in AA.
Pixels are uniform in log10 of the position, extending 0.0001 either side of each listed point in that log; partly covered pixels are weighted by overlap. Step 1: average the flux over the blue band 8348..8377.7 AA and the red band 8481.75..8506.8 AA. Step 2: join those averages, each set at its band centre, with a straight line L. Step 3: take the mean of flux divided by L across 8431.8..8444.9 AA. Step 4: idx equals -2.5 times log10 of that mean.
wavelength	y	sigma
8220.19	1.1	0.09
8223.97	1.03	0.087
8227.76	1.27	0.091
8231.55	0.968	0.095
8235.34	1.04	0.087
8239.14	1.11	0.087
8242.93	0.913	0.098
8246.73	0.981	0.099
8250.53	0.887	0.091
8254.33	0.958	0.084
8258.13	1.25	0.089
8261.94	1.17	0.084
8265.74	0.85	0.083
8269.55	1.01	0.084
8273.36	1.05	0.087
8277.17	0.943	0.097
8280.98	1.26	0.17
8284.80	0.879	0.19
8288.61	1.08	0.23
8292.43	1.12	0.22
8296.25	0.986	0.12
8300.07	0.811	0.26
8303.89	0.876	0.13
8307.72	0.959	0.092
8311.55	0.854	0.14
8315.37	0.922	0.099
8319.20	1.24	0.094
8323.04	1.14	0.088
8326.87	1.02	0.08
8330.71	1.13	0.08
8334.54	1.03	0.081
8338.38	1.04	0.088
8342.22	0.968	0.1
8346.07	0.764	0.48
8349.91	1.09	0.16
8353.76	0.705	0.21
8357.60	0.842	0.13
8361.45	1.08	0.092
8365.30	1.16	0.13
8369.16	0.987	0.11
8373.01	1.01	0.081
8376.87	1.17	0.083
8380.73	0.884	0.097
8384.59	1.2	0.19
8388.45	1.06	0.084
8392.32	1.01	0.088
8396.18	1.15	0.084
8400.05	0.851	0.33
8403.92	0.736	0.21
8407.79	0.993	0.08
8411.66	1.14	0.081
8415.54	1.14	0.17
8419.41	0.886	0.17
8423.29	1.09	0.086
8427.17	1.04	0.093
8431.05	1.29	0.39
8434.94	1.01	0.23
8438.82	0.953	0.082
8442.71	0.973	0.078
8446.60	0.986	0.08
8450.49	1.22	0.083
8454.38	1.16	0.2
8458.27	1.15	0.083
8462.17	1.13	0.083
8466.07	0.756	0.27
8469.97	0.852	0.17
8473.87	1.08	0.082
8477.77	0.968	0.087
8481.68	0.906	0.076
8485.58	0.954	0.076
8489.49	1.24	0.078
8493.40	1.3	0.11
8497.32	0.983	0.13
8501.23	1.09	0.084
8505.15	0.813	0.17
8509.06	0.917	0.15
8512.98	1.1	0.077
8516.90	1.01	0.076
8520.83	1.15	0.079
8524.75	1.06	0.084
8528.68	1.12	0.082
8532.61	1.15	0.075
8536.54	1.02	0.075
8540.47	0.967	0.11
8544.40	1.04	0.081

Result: 0.026 mag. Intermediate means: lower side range 0.999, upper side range 1.05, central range 1.01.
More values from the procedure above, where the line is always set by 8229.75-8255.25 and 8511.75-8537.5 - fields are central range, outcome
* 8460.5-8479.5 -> 0.122 mag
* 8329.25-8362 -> 0.073 mag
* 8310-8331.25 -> -0.041 mag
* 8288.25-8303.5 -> 0.024 mag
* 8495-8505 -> 0.078 mag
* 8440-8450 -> 0.049 mag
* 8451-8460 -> -0.101 mag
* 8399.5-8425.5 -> 0.066 mag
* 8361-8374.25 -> -0.032 mag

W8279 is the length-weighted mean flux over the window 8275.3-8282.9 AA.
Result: 1.1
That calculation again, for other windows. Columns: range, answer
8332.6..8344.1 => 1.01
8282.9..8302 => 0.976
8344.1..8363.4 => 0.897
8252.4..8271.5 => 1.05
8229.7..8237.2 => 1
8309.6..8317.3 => 0.89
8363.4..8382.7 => 1.04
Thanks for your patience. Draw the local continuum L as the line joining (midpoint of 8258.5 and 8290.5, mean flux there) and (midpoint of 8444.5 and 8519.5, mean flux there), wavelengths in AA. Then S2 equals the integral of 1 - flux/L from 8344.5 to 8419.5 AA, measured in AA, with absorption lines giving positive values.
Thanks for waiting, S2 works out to 2.9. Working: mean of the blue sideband 1.04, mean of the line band 0.997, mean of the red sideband 1.03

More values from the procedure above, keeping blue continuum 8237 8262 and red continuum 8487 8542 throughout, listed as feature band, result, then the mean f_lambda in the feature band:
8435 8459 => -0.2 AA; 1.07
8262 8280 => 0.6 AA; 1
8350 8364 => 1.7 AA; 0.917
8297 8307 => 1.6 AA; 0.874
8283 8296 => 0.1 AA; 1.02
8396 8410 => 1.9 AA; 0.909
